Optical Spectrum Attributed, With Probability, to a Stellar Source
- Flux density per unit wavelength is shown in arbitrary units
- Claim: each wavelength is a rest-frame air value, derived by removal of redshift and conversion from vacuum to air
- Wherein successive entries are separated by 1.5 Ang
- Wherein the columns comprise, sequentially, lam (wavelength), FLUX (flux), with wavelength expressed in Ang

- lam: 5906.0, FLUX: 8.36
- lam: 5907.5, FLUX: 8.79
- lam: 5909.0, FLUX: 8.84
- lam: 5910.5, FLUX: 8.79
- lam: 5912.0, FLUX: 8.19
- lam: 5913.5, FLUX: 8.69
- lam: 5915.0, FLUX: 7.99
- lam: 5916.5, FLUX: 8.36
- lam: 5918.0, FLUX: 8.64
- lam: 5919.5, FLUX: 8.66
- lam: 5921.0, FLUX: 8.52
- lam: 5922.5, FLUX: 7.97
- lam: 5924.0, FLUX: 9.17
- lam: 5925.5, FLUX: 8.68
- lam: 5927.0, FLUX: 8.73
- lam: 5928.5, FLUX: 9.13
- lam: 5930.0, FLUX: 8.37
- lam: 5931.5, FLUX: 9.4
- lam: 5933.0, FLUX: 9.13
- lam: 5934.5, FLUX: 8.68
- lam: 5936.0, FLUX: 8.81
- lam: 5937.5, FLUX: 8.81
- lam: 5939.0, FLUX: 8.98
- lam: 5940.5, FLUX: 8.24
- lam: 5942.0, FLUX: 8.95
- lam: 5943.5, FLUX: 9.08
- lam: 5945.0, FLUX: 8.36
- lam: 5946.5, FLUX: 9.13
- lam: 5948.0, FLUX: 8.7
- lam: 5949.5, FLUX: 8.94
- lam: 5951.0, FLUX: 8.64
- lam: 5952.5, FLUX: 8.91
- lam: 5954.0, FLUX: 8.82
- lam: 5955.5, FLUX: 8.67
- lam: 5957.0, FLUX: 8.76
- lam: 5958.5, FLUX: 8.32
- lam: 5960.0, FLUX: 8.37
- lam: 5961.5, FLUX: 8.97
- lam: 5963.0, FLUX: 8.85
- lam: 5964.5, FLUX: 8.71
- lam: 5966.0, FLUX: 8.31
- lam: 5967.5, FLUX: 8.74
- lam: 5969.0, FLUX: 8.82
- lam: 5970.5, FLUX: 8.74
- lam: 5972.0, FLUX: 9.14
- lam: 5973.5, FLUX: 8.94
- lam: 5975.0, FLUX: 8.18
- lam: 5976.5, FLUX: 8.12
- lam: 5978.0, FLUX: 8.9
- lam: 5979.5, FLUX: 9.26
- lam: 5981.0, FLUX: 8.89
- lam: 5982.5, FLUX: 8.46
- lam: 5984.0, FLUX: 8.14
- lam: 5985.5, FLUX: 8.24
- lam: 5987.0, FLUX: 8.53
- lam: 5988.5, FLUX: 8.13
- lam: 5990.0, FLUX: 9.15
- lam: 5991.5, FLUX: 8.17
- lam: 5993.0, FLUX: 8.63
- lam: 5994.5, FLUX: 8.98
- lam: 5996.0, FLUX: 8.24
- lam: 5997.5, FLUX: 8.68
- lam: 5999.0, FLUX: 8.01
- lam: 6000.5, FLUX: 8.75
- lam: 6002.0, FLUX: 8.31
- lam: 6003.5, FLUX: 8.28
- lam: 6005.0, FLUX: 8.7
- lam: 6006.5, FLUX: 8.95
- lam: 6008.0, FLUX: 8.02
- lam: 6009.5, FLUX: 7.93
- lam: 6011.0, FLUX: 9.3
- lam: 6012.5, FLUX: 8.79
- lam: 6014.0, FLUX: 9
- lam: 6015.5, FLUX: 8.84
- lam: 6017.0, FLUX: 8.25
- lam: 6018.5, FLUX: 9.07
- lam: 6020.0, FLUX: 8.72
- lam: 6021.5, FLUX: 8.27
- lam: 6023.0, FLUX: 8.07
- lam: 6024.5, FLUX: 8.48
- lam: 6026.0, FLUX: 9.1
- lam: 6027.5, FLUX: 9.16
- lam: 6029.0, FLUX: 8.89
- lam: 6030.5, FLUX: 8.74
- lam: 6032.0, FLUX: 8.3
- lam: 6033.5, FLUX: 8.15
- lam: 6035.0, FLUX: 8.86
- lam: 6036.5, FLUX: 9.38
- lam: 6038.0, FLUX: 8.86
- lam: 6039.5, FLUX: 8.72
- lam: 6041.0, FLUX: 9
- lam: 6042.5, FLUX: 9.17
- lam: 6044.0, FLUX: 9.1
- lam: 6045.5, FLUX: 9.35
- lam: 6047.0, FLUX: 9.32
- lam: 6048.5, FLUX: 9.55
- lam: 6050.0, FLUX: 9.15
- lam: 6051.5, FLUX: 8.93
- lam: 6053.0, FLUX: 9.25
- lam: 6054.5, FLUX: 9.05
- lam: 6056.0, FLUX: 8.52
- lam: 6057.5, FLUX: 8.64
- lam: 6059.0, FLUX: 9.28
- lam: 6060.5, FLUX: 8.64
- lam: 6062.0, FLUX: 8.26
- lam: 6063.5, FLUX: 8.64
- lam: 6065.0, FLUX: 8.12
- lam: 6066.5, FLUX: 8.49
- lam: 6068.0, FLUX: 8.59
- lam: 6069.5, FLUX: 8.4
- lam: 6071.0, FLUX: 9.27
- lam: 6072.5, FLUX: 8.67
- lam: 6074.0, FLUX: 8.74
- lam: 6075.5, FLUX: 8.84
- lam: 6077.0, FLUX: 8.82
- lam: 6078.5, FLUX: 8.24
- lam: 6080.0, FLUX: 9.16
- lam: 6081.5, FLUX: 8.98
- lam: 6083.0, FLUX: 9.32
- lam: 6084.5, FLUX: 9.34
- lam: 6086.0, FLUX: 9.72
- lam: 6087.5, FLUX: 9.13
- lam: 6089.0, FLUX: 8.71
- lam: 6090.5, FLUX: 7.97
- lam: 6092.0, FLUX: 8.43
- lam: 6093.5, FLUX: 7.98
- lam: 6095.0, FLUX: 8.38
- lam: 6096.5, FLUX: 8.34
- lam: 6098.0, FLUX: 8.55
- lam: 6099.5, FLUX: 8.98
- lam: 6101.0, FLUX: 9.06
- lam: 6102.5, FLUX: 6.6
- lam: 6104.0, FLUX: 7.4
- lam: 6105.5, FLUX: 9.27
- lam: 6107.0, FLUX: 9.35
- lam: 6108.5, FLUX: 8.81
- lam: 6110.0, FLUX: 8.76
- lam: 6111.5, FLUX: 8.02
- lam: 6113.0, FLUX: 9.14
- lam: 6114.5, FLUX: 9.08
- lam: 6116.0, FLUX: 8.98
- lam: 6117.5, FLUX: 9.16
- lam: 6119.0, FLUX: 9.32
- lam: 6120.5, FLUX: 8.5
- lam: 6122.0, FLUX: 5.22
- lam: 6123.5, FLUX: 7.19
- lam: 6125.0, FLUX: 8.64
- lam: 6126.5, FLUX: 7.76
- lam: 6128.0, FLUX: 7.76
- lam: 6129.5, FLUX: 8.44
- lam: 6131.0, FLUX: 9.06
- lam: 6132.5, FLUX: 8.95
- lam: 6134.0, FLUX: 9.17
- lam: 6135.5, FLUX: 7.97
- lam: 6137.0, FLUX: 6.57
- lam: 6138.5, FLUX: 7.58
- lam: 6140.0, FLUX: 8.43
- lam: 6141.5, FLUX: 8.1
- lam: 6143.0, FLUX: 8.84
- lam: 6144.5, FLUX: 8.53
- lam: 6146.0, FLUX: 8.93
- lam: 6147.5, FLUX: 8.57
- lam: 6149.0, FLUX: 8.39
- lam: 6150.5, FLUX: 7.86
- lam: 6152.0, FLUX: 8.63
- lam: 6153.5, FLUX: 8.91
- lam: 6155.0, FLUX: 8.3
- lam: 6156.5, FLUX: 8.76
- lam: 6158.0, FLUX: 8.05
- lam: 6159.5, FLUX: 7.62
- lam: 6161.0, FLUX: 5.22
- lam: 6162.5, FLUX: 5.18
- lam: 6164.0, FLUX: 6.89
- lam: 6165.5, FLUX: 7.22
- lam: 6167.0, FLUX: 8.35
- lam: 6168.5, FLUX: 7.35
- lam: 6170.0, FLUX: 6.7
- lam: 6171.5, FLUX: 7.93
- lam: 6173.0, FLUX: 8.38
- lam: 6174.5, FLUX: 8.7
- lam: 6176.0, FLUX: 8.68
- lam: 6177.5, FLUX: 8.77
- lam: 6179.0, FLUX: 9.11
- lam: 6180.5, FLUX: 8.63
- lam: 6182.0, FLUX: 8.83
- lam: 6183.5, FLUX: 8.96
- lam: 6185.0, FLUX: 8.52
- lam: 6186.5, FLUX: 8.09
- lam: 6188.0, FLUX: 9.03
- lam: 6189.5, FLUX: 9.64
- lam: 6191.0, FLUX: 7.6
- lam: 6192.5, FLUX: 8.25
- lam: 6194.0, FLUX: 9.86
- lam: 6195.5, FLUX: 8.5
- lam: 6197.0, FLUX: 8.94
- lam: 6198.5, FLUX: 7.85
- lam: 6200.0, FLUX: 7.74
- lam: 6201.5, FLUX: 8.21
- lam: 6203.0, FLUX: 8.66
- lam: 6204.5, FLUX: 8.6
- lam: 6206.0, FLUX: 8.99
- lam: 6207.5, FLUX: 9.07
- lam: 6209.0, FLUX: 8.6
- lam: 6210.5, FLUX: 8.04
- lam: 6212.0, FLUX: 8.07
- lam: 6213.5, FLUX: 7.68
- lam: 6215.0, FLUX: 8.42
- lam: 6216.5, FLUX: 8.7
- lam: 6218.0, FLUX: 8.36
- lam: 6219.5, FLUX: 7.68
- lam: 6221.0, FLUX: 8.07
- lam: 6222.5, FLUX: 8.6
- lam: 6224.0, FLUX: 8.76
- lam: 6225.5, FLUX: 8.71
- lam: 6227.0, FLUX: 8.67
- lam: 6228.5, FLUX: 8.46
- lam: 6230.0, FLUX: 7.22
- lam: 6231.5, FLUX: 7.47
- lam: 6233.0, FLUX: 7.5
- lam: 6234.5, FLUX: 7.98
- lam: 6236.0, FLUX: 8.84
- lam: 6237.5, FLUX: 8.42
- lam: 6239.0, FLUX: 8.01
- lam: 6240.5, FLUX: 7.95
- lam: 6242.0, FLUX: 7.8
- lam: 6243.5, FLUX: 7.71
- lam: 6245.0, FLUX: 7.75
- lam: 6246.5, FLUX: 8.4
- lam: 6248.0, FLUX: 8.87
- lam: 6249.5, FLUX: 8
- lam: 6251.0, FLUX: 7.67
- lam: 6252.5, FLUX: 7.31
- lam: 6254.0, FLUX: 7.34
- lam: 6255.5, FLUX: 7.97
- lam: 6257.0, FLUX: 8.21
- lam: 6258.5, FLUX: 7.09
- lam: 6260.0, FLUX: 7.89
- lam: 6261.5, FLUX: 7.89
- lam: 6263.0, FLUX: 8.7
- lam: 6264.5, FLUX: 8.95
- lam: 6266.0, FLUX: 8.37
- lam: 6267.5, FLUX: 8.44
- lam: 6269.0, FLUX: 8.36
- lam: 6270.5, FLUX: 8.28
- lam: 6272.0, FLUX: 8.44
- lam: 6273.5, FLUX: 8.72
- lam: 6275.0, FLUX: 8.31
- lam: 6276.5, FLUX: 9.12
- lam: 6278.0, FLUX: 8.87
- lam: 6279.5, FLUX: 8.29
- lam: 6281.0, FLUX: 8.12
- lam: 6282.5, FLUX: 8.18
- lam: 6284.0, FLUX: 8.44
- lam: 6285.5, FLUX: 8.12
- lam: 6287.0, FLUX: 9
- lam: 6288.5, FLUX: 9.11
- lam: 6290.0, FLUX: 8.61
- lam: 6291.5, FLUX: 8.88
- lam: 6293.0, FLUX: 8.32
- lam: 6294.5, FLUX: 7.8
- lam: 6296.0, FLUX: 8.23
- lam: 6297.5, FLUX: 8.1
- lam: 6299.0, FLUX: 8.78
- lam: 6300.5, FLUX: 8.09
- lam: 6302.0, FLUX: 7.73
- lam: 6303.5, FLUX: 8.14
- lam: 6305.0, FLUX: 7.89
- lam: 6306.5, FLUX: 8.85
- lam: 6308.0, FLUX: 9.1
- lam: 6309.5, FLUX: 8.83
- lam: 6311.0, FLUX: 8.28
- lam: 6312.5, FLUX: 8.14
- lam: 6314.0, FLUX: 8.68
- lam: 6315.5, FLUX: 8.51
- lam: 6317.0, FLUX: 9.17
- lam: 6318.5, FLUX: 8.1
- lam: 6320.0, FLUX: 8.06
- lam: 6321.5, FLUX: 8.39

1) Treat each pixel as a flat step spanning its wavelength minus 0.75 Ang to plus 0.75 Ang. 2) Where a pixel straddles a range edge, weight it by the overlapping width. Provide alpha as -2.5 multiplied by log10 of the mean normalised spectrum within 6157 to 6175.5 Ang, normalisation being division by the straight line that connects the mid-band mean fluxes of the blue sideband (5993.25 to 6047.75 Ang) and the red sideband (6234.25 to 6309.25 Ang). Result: 0.15 mag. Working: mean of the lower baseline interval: 8.71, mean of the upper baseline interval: 8.27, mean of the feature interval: 7.34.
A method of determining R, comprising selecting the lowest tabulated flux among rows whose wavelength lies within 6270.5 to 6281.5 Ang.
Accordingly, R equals 8.12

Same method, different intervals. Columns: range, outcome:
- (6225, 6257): 7.22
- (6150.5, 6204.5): 5.18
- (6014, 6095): 7.97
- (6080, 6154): 5.22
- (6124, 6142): 6.57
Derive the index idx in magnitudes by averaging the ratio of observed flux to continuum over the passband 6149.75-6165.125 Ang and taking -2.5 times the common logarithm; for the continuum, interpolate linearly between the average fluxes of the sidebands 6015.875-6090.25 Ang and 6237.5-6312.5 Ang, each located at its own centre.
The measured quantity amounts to 0.14 mag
